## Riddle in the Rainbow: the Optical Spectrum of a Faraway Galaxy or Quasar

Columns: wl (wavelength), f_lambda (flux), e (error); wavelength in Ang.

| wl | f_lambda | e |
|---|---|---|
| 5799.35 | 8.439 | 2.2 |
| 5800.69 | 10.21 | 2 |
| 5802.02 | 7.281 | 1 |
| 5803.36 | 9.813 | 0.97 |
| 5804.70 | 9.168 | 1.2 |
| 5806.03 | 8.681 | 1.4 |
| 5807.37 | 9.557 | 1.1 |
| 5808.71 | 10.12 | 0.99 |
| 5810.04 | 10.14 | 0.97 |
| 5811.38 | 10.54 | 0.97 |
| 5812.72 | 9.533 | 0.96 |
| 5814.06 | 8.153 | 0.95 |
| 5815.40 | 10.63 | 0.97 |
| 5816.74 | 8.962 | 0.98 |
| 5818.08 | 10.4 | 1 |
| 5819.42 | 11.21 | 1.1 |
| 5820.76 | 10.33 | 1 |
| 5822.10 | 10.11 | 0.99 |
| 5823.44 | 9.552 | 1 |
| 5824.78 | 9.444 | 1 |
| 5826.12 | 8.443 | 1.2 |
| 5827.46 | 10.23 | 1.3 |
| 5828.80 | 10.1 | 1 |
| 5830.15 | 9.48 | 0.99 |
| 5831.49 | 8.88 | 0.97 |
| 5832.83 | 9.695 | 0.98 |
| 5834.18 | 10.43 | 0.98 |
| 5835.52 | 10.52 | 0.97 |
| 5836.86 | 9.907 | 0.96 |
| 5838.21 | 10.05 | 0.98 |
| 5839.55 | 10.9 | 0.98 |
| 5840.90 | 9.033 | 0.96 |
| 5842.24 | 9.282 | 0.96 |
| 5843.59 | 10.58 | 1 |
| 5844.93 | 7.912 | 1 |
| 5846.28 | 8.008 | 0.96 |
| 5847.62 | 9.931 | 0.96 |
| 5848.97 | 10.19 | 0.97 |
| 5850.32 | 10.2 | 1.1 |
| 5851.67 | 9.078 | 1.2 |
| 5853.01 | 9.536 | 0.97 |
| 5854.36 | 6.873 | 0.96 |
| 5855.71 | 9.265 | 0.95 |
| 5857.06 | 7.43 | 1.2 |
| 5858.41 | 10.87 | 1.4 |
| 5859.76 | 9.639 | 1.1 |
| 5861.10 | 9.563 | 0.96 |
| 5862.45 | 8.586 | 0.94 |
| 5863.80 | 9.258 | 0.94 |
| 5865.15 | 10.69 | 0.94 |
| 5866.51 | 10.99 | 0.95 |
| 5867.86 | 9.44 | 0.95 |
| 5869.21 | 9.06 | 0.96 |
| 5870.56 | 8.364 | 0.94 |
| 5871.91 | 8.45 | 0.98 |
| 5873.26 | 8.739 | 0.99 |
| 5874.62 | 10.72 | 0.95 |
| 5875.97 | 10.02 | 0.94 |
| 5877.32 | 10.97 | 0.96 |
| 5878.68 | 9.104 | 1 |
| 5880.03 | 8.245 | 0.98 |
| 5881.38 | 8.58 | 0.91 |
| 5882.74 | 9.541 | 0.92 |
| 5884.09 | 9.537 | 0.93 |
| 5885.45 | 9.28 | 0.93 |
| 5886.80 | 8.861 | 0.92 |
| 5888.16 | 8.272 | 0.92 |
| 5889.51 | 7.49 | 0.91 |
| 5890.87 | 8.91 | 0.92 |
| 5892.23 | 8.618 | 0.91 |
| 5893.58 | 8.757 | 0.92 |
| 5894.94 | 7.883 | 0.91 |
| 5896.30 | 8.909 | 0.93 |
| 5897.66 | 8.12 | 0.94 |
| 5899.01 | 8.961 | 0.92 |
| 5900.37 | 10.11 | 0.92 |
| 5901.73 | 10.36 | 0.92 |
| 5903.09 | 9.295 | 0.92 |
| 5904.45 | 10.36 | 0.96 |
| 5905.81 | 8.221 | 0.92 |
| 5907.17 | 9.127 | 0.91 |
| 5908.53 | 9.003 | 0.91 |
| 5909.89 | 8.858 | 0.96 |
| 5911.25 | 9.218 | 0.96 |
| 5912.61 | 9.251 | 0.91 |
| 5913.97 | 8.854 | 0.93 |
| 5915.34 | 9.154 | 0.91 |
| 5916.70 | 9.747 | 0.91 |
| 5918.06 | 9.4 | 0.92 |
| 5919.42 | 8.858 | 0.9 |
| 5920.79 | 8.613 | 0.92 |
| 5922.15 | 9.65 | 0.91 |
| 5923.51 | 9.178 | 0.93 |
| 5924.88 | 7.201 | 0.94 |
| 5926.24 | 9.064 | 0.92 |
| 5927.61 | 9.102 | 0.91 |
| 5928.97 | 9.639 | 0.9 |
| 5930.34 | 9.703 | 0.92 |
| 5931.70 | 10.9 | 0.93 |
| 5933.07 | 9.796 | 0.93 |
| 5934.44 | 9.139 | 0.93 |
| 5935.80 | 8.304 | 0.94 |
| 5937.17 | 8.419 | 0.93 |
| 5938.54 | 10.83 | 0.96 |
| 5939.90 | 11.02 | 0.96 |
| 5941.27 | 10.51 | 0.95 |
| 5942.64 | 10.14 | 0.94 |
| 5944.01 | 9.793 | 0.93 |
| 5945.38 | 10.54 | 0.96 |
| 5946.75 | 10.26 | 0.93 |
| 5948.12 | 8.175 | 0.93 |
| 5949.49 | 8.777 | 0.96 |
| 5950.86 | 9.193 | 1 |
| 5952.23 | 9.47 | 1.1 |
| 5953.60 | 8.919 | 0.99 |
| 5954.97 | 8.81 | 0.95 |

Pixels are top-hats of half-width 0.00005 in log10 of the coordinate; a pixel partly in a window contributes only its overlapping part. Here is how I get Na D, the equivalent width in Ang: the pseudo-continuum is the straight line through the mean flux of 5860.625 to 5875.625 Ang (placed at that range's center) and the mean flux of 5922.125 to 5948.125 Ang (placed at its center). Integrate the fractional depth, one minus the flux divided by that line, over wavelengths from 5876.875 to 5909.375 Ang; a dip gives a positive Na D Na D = 1.7 Ang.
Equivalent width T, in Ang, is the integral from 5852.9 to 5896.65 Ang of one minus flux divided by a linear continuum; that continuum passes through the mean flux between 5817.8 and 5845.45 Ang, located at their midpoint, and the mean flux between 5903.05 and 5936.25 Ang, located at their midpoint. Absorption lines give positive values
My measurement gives 1.9 Ang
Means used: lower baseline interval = 9.84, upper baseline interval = 9.19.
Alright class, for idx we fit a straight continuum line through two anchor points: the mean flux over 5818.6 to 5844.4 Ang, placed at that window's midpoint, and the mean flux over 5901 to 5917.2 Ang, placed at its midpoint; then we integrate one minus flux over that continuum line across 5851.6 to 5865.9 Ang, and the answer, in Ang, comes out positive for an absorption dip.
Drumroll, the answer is 0.7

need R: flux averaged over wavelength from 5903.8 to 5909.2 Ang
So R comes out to 9.17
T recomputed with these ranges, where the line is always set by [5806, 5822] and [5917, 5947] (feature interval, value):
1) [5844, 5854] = 0.6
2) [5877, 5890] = 1.0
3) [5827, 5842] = -0.1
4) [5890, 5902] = 0.9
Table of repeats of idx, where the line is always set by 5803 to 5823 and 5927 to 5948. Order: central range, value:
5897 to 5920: 1.4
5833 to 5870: 1.1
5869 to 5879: 0.4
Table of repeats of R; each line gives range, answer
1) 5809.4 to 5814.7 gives 9.59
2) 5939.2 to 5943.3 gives 10.6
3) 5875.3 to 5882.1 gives 9.38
